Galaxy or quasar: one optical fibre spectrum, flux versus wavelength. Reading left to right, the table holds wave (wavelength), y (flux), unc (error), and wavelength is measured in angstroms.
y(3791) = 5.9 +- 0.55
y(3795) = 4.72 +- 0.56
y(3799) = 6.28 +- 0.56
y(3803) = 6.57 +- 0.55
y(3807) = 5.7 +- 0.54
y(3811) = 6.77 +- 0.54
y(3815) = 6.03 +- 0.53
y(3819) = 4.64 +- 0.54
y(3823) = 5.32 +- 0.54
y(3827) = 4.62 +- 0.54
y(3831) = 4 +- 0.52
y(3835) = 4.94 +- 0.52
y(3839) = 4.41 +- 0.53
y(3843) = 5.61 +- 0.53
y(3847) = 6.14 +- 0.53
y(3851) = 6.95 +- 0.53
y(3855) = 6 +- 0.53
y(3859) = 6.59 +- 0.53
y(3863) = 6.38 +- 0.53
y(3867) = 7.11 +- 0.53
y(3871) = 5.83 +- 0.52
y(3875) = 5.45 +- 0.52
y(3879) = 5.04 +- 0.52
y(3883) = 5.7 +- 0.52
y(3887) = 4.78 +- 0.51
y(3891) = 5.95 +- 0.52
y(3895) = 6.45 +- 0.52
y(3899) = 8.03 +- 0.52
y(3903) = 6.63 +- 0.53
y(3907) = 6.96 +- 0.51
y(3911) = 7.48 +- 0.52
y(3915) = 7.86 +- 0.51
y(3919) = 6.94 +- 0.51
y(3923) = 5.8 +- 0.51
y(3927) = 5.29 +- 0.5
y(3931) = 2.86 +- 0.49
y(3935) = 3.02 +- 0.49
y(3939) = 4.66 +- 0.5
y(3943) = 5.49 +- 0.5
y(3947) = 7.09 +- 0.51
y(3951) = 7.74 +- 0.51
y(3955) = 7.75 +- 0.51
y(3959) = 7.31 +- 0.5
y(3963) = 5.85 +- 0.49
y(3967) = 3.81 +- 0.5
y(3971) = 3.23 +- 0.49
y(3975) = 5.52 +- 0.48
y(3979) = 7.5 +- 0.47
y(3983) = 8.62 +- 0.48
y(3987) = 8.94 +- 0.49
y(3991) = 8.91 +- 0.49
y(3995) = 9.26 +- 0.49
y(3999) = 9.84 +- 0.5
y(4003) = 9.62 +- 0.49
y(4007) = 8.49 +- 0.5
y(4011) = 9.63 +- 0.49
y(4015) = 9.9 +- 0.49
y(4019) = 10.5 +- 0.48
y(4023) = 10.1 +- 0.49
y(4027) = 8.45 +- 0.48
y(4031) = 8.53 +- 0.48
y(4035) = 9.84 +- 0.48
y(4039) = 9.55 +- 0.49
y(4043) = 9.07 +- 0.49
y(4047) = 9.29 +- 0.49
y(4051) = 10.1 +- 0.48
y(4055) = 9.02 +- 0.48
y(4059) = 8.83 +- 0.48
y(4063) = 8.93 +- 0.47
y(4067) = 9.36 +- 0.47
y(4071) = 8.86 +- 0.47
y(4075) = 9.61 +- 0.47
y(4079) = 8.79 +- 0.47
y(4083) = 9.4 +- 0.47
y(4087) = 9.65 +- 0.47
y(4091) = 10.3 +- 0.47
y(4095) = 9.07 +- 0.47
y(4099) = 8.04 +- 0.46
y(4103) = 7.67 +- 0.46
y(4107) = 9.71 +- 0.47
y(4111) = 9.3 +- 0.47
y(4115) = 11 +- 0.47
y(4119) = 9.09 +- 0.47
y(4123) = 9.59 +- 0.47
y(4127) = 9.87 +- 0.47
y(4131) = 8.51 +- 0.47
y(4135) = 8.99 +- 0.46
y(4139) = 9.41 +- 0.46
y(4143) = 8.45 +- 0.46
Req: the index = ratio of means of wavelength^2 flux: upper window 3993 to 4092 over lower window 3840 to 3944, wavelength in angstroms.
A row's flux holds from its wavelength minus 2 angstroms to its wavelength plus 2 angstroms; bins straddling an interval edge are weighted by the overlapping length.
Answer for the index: 1.7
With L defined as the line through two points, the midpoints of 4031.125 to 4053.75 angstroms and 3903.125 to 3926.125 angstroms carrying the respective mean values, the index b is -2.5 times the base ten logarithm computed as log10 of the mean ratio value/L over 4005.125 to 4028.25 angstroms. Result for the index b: -0.071 mag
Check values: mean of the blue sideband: 6.89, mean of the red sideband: 9.47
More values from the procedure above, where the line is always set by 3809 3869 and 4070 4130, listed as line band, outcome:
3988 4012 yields -0.17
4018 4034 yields -0.13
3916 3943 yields 0.37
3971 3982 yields 0.24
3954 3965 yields 0.07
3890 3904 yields -0.05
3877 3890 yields 0.20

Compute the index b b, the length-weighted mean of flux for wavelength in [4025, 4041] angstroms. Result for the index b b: 9.09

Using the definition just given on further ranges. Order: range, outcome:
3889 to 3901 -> 6.81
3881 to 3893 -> 5.48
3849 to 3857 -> 6.47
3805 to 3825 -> 5.69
